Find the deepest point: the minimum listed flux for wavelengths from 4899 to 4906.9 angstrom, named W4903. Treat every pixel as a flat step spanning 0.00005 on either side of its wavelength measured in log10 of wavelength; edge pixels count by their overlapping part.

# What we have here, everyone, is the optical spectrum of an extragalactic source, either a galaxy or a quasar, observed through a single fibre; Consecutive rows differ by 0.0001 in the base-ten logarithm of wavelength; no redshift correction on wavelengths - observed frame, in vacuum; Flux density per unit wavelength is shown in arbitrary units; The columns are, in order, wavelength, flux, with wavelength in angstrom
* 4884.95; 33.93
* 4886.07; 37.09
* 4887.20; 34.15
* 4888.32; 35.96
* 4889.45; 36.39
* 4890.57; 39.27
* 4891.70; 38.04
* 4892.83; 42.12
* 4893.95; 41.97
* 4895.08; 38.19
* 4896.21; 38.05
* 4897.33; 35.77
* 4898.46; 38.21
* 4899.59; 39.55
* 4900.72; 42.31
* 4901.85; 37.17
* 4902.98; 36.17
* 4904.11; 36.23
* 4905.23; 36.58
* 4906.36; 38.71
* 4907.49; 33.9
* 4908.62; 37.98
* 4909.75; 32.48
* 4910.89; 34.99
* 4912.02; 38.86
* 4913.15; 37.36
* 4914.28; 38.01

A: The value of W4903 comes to 36.17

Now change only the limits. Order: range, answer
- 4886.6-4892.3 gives 34.15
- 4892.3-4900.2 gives 35.77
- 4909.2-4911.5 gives 32.48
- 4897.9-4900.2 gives 38.21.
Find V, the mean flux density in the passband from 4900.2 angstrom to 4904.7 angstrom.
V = 38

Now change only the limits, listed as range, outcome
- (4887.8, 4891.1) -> 37.2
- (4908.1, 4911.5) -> 35.1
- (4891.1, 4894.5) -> 40.7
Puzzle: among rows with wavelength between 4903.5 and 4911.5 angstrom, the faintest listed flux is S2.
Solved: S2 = 32.48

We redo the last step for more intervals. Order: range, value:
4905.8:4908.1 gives 33.9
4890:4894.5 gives 38.04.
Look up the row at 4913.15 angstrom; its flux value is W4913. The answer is 37.36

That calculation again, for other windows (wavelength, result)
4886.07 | 37.09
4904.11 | 36.23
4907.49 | 33.9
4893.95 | 41.97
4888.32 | 35.96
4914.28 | 38.01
